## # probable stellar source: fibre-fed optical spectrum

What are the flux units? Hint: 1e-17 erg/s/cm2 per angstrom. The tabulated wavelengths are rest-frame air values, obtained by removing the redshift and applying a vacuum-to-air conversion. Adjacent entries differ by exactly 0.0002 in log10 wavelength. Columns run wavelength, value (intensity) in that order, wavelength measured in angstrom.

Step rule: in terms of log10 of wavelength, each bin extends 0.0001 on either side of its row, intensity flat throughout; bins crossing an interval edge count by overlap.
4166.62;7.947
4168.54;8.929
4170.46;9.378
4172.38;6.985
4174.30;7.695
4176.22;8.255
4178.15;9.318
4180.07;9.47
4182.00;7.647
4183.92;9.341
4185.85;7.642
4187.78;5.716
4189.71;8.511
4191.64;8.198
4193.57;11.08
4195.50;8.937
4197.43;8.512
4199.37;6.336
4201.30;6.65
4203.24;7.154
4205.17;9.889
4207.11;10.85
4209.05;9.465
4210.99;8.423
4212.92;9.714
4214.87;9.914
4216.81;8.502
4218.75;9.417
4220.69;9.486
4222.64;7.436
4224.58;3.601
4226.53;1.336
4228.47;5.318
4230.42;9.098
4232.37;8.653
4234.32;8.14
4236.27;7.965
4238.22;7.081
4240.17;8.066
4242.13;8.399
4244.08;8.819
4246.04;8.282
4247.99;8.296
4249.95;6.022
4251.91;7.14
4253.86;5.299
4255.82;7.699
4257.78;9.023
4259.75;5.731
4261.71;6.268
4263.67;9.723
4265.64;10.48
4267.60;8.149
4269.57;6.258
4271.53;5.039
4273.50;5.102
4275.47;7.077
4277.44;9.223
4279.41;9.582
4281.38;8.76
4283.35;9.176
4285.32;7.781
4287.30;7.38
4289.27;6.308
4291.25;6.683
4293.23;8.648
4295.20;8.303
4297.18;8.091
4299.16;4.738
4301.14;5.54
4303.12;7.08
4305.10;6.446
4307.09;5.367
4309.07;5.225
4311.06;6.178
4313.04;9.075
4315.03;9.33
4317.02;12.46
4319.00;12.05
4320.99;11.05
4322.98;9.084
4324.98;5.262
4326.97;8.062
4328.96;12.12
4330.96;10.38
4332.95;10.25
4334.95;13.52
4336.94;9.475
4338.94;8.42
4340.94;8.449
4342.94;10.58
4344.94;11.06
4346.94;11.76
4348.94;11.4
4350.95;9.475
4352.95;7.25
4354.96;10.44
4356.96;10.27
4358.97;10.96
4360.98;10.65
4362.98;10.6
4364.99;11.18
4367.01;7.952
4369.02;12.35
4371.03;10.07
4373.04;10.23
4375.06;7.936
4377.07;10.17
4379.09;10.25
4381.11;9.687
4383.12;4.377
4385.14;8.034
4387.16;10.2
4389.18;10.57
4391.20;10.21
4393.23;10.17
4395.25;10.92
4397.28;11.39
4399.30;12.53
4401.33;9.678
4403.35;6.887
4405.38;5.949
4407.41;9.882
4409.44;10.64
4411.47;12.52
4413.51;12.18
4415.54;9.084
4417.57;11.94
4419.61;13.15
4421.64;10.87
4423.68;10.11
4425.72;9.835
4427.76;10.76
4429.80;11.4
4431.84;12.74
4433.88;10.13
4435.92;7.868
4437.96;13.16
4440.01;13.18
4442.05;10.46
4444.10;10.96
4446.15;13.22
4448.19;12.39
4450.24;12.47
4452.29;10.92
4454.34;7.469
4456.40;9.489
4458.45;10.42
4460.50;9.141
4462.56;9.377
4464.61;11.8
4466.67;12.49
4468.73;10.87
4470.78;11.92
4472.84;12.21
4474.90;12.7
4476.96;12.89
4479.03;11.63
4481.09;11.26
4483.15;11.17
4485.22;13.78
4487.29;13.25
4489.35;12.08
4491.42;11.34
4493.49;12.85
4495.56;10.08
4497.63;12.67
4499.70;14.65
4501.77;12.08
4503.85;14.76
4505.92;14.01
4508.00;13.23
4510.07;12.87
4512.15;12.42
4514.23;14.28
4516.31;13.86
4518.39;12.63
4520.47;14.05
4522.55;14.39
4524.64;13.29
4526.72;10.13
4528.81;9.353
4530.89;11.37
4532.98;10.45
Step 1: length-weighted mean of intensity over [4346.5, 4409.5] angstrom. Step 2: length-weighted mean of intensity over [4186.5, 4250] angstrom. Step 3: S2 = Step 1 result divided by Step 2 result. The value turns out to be 1.22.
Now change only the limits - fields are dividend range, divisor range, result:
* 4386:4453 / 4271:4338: 1.31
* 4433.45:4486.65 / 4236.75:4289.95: 1.48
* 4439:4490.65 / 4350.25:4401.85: 1.16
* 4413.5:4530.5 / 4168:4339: 1.46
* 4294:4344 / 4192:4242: 1.08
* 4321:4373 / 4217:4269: 1.34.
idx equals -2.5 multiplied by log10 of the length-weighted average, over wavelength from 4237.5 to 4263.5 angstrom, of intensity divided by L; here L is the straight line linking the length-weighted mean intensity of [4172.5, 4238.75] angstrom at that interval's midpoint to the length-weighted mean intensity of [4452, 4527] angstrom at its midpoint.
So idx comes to 0.17 mag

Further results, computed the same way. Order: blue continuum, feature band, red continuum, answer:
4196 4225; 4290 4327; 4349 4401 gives 0.195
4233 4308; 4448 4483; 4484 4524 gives 0.100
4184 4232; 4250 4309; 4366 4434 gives 0.207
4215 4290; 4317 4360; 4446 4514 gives -0.104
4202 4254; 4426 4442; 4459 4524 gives 0.025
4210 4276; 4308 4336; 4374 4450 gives -0.079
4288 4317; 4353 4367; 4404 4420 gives -0.155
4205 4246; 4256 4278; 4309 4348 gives 0.176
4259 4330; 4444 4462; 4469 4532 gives 0.077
